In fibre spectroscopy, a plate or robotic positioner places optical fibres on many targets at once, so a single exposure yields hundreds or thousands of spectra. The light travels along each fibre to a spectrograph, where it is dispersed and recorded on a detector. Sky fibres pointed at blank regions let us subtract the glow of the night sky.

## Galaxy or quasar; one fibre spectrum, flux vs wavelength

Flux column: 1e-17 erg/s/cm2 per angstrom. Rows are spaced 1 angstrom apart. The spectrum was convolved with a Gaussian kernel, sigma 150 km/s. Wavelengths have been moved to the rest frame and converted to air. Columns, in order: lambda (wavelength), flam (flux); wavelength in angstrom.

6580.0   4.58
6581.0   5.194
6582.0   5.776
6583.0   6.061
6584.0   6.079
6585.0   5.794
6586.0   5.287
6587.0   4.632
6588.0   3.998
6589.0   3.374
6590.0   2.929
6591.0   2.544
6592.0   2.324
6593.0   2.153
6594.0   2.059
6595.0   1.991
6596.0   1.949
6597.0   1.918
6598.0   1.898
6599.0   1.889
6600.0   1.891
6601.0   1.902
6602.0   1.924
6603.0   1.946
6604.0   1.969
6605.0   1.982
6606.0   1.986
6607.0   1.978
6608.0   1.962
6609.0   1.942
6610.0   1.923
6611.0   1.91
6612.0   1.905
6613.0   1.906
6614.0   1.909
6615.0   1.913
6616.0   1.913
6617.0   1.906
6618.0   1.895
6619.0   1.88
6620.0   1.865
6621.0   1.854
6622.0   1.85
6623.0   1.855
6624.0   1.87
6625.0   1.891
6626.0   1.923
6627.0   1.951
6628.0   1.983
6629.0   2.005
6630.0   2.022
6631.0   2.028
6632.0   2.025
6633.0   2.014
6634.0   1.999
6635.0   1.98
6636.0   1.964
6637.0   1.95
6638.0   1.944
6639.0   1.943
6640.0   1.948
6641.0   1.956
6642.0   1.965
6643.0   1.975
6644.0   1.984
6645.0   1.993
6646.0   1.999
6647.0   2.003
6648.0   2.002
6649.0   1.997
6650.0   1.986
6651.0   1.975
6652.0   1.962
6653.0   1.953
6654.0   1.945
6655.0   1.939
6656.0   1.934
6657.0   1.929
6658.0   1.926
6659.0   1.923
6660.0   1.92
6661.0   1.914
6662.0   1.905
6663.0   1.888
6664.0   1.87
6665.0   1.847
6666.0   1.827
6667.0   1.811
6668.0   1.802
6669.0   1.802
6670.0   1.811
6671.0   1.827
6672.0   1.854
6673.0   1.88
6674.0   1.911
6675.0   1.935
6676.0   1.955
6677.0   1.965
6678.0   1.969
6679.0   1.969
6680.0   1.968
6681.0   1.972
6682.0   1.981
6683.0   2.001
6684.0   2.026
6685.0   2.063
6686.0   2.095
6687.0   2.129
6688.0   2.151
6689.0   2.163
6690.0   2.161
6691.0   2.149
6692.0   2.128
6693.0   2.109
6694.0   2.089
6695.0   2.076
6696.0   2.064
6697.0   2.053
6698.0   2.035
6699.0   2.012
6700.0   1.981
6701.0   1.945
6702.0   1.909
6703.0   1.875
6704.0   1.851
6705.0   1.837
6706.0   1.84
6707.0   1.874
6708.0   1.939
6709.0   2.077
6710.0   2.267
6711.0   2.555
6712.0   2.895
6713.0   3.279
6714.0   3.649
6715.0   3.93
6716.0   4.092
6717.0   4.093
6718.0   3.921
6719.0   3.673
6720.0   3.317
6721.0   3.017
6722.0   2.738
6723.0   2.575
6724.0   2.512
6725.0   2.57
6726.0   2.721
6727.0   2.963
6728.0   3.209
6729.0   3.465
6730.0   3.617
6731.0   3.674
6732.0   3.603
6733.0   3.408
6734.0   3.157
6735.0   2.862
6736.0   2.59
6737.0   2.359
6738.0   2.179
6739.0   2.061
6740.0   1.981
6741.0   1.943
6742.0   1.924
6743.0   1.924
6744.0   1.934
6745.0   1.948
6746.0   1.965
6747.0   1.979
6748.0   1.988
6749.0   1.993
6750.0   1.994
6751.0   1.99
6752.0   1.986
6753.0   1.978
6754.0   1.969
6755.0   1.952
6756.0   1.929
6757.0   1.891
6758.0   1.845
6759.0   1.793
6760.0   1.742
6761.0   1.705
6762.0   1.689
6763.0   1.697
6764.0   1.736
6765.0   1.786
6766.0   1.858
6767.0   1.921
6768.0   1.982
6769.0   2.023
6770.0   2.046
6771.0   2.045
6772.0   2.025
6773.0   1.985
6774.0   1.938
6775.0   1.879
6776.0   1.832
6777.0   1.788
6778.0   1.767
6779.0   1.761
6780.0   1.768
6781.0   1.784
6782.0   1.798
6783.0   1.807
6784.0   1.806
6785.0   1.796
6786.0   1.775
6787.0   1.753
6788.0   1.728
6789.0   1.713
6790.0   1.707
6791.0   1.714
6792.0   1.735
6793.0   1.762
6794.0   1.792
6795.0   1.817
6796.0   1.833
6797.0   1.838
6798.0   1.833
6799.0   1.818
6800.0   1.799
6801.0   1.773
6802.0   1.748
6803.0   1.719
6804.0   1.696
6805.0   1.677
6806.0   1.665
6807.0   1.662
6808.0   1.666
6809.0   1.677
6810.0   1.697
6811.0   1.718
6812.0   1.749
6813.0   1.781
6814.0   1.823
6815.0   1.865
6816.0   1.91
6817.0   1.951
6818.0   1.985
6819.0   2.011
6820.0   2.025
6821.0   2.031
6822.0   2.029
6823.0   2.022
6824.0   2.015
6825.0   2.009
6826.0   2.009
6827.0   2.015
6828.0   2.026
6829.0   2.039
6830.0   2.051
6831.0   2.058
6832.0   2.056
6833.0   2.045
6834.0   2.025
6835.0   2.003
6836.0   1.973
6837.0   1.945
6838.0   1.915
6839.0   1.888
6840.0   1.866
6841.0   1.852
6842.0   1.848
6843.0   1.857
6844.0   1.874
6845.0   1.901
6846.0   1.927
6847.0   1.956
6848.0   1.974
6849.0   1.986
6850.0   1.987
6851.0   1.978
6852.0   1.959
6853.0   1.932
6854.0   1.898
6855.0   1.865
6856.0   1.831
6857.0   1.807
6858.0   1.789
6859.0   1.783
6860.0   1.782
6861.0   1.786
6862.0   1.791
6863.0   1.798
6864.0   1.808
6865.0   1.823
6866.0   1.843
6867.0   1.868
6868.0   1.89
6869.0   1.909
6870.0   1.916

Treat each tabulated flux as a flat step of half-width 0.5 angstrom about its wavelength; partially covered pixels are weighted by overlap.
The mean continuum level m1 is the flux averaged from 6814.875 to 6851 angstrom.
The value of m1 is 1.97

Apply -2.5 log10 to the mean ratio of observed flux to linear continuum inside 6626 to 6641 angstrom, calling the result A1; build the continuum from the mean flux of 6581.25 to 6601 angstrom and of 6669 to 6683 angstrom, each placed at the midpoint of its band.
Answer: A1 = 0.317 mag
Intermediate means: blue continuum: 3.38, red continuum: 1.92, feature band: 1.98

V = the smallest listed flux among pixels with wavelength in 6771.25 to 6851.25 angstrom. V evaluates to 1.662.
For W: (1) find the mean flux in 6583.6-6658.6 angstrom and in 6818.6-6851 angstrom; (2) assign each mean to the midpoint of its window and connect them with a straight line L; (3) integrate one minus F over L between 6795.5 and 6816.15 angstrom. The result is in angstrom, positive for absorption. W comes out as 2.57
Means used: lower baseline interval 2.2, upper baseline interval 1.98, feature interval 1.76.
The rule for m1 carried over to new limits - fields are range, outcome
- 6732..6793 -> 1.97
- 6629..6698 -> 1.97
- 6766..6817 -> 1.81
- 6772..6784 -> 1.84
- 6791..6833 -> 1.86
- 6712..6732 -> 3.31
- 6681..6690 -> 2.08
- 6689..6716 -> 2.29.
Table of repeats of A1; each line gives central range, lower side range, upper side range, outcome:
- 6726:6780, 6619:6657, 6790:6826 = -0.16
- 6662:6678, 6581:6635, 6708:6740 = 0.43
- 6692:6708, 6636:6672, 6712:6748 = 0.25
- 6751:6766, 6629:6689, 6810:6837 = 0.07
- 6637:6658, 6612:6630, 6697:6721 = 0.09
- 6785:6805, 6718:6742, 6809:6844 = 0.26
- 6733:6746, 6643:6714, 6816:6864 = -0.14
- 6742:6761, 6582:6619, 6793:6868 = 0.11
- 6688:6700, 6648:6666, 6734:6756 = -0.05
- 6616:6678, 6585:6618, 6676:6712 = 0.14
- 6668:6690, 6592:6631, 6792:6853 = -0.03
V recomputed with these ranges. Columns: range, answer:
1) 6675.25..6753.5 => 1.837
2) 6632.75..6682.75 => 1.802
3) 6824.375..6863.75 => 1.782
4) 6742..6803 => 1.689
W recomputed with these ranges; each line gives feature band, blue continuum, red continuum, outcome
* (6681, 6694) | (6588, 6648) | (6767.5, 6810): -1.1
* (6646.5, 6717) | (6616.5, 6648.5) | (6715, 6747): 8.7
